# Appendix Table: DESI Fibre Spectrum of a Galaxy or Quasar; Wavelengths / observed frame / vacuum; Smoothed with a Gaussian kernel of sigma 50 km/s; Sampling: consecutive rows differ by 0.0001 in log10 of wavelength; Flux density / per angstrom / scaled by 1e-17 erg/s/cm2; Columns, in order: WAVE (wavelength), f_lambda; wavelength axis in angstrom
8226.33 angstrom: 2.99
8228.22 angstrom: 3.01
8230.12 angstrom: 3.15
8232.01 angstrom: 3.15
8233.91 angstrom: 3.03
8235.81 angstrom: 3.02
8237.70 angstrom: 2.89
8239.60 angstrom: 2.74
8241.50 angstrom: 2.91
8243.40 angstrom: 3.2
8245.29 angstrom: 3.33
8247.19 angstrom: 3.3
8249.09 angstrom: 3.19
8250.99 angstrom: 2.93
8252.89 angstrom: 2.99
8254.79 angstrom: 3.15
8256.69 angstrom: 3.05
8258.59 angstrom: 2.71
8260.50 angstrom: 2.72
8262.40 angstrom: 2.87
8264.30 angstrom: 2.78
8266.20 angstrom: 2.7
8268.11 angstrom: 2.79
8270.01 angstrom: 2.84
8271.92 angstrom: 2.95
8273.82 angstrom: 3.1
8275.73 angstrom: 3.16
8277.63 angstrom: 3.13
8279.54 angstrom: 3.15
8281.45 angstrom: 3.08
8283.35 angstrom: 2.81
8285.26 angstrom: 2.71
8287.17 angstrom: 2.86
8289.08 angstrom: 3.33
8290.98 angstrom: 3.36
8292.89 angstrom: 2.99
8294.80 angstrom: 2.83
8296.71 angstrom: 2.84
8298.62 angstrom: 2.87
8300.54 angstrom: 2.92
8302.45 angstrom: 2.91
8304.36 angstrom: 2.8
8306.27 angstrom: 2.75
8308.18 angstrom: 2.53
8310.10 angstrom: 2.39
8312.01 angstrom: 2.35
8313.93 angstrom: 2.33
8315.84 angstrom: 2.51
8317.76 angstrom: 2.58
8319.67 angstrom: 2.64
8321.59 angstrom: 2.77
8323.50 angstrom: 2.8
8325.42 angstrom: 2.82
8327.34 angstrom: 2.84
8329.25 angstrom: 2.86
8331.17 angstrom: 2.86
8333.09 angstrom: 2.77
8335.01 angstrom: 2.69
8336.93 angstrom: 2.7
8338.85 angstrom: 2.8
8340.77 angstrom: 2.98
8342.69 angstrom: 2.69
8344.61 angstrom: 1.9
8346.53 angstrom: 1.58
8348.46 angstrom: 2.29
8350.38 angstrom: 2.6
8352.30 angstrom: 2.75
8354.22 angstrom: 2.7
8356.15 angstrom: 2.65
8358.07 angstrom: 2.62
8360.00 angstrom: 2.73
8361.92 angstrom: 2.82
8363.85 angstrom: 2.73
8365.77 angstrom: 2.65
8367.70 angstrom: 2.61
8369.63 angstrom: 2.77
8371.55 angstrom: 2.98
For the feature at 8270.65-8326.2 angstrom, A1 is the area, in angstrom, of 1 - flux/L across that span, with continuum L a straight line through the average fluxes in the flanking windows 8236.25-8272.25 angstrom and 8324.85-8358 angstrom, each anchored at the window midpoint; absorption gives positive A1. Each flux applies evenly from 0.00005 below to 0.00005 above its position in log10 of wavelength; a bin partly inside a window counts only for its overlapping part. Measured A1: -1.1 angstrom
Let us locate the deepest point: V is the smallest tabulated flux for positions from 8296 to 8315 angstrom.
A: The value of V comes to 2.33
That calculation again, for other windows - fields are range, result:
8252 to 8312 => 2.39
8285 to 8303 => 2.71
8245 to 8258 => 2.93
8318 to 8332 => 2.64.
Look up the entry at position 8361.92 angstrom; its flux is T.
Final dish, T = 2.82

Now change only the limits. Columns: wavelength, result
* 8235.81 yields 3.02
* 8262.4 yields 2.87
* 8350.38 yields 2.6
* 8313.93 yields 2.33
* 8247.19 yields 3.3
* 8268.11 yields 2.79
